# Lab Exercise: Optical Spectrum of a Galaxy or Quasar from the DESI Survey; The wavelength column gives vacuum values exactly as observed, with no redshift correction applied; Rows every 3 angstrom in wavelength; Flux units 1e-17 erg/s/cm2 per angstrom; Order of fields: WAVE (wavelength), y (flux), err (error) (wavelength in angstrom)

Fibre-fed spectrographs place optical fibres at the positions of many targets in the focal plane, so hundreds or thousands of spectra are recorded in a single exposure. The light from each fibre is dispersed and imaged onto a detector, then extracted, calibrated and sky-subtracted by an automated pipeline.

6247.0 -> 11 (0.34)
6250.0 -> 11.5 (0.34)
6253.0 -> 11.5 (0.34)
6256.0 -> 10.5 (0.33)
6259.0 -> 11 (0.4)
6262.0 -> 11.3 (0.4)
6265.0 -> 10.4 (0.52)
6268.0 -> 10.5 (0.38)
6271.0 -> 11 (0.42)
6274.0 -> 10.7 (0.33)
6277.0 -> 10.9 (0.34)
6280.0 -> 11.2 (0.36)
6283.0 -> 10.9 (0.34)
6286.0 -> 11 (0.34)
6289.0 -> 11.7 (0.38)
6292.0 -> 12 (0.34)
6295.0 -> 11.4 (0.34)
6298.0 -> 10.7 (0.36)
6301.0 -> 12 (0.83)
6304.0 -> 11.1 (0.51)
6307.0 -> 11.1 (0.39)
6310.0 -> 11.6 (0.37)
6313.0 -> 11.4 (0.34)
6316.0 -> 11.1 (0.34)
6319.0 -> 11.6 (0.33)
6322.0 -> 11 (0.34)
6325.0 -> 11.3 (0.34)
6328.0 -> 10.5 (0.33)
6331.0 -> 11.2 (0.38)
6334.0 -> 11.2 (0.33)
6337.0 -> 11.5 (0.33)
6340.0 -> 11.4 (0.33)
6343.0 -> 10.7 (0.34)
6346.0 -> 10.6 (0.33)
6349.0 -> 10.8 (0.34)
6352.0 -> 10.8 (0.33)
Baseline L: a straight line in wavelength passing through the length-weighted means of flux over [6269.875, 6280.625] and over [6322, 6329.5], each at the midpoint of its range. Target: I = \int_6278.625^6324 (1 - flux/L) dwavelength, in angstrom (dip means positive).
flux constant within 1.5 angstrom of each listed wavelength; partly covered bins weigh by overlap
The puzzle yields -1.6 angstrom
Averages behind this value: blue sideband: 10.9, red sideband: 10.9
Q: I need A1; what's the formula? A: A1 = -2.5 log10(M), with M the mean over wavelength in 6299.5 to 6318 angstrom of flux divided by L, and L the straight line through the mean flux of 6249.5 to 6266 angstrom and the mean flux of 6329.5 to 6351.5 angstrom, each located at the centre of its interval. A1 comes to -0.03 mag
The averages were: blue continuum 11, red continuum 11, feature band 11.4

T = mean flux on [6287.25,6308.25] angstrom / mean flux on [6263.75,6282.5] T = 1.06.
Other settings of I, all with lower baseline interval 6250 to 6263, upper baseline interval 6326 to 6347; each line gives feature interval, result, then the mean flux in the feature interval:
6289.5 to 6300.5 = -0.38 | 11.5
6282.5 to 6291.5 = -0.19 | 11.3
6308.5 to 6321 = -0.40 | 11.4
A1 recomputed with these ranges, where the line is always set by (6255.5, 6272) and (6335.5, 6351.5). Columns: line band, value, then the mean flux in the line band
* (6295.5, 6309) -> -0.036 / 11.3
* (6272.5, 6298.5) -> -0.033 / 11.2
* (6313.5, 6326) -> -0.032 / 11.3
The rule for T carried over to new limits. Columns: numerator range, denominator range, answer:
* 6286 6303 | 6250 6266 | 1.04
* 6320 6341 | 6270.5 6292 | 1.00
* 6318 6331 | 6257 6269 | 1.03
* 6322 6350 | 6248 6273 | 1.01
